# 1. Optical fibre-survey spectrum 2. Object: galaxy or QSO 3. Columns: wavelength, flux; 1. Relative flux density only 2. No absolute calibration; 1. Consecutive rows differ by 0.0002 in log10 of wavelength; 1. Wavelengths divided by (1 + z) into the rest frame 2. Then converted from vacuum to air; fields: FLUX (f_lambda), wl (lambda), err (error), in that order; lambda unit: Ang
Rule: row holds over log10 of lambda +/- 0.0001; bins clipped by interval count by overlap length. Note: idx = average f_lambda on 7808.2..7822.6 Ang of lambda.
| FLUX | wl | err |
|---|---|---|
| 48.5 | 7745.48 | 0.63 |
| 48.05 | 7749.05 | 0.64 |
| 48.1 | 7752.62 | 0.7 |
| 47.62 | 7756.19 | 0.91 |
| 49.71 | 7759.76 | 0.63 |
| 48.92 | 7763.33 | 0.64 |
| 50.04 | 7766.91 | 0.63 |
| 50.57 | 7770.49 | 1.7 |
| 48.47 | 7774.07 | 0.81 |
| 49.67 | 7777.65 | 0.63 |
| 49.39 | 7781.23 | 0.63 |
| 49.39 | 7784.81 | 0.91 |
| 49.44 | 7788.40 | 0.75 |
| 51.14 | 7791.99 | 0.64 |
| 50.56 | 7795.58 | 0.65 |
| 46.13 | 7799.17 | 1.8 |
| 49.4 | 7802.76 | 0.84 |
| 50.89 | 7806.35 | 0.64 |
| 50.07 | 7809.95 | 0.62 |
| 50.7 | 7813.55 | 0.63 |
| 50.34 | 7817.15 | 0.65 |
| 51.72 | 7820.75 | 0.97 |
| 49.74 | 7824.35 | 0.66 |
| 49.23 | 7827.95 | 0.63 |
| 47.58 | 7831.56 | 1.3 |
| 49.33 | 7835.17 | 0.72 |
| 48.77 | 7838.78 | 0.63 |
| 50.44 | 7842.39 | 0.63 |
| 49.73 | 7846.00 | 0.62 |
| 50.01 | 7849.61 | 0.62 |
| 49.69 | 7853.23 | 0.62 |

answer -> 50.7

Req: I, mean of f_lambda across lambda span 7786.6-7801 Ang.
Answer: 49.3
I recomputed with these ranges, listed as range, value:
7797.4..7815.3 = 49.4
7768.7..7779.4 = 49.6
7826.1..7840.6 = 48.7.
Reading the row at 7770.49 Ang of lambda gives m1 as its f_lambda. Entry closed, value 50.57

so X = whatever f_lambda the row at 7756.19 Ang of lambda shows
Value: 47.62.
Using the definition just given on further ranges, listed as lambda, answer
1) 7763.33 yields 48.92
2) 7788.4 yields 49.44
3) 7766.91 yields 50.04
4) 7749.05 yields 48.05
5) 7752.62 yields 48.1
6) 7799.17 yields 46.13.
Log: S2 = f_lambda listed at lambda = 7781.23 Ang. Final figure 49.39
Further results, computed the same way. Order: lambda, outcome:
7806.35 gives 50.89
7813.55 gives 50.7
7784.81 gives 49.39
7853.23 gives 49.69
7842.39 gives 50.44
